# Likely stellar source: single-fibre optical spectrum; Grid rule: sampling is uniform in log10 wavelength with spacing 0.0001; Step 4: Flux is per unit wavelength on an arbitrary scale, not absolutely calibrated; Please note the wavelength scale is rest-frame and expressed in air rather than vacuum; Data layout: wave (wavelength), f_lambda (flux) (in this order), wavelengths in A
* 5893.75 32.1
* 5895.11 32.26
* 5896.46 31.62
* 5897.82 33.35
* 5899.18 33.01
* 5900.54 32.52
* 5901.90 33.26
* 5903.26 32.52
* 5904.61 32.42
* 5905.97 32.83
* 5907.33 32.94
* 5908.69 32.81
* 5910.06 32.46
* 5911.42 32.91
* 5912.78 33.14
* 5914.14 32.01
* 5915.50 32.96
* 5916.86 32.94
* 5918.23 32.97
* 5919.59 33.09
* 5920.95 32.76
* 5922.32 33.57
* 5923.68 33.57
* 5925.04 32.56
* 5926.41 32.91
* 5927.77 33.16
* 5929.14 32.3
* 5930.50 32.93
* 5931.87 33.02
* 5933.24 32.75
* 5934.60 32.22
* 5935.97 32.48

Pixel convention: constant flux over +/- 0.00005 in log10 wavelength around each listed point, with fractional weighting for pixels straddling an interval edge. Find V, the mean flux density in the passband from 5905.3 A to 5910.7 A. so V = 32.7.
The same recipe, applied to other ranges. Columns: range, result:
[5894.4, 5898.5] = 32.4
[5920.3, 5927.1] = 33.1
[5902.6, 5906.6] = 32.7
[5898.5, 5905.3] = 32.8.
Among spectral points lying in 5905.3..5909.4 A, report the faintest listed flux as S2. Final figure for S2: 32.81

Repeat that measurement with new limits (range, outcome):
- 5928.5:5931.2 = 32.3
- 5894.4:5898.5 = 31.62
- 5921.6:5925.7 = 32.56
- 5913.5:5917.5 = 32.01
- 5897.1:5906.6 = 32.42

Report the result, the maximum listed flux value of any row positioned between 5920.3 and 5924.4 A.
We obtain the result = 33.57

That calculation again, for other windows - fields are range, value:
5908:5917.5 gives 33.14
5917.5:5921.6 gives 33.09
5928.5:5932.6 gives 33.02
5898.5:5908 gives 33.26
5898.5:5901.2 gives 33.01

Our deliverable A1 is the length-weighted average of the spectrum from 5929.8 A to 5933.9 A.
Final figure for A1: 32.9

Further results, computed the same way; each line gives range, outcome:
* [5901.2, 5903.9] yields 32.9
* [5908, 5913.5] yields 32.8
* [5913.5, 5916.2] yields 32.5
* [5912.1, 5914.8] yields 32.6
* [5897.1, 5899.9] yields 33.1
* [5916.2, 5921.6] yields 32.9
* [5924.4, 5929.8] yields 32.7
